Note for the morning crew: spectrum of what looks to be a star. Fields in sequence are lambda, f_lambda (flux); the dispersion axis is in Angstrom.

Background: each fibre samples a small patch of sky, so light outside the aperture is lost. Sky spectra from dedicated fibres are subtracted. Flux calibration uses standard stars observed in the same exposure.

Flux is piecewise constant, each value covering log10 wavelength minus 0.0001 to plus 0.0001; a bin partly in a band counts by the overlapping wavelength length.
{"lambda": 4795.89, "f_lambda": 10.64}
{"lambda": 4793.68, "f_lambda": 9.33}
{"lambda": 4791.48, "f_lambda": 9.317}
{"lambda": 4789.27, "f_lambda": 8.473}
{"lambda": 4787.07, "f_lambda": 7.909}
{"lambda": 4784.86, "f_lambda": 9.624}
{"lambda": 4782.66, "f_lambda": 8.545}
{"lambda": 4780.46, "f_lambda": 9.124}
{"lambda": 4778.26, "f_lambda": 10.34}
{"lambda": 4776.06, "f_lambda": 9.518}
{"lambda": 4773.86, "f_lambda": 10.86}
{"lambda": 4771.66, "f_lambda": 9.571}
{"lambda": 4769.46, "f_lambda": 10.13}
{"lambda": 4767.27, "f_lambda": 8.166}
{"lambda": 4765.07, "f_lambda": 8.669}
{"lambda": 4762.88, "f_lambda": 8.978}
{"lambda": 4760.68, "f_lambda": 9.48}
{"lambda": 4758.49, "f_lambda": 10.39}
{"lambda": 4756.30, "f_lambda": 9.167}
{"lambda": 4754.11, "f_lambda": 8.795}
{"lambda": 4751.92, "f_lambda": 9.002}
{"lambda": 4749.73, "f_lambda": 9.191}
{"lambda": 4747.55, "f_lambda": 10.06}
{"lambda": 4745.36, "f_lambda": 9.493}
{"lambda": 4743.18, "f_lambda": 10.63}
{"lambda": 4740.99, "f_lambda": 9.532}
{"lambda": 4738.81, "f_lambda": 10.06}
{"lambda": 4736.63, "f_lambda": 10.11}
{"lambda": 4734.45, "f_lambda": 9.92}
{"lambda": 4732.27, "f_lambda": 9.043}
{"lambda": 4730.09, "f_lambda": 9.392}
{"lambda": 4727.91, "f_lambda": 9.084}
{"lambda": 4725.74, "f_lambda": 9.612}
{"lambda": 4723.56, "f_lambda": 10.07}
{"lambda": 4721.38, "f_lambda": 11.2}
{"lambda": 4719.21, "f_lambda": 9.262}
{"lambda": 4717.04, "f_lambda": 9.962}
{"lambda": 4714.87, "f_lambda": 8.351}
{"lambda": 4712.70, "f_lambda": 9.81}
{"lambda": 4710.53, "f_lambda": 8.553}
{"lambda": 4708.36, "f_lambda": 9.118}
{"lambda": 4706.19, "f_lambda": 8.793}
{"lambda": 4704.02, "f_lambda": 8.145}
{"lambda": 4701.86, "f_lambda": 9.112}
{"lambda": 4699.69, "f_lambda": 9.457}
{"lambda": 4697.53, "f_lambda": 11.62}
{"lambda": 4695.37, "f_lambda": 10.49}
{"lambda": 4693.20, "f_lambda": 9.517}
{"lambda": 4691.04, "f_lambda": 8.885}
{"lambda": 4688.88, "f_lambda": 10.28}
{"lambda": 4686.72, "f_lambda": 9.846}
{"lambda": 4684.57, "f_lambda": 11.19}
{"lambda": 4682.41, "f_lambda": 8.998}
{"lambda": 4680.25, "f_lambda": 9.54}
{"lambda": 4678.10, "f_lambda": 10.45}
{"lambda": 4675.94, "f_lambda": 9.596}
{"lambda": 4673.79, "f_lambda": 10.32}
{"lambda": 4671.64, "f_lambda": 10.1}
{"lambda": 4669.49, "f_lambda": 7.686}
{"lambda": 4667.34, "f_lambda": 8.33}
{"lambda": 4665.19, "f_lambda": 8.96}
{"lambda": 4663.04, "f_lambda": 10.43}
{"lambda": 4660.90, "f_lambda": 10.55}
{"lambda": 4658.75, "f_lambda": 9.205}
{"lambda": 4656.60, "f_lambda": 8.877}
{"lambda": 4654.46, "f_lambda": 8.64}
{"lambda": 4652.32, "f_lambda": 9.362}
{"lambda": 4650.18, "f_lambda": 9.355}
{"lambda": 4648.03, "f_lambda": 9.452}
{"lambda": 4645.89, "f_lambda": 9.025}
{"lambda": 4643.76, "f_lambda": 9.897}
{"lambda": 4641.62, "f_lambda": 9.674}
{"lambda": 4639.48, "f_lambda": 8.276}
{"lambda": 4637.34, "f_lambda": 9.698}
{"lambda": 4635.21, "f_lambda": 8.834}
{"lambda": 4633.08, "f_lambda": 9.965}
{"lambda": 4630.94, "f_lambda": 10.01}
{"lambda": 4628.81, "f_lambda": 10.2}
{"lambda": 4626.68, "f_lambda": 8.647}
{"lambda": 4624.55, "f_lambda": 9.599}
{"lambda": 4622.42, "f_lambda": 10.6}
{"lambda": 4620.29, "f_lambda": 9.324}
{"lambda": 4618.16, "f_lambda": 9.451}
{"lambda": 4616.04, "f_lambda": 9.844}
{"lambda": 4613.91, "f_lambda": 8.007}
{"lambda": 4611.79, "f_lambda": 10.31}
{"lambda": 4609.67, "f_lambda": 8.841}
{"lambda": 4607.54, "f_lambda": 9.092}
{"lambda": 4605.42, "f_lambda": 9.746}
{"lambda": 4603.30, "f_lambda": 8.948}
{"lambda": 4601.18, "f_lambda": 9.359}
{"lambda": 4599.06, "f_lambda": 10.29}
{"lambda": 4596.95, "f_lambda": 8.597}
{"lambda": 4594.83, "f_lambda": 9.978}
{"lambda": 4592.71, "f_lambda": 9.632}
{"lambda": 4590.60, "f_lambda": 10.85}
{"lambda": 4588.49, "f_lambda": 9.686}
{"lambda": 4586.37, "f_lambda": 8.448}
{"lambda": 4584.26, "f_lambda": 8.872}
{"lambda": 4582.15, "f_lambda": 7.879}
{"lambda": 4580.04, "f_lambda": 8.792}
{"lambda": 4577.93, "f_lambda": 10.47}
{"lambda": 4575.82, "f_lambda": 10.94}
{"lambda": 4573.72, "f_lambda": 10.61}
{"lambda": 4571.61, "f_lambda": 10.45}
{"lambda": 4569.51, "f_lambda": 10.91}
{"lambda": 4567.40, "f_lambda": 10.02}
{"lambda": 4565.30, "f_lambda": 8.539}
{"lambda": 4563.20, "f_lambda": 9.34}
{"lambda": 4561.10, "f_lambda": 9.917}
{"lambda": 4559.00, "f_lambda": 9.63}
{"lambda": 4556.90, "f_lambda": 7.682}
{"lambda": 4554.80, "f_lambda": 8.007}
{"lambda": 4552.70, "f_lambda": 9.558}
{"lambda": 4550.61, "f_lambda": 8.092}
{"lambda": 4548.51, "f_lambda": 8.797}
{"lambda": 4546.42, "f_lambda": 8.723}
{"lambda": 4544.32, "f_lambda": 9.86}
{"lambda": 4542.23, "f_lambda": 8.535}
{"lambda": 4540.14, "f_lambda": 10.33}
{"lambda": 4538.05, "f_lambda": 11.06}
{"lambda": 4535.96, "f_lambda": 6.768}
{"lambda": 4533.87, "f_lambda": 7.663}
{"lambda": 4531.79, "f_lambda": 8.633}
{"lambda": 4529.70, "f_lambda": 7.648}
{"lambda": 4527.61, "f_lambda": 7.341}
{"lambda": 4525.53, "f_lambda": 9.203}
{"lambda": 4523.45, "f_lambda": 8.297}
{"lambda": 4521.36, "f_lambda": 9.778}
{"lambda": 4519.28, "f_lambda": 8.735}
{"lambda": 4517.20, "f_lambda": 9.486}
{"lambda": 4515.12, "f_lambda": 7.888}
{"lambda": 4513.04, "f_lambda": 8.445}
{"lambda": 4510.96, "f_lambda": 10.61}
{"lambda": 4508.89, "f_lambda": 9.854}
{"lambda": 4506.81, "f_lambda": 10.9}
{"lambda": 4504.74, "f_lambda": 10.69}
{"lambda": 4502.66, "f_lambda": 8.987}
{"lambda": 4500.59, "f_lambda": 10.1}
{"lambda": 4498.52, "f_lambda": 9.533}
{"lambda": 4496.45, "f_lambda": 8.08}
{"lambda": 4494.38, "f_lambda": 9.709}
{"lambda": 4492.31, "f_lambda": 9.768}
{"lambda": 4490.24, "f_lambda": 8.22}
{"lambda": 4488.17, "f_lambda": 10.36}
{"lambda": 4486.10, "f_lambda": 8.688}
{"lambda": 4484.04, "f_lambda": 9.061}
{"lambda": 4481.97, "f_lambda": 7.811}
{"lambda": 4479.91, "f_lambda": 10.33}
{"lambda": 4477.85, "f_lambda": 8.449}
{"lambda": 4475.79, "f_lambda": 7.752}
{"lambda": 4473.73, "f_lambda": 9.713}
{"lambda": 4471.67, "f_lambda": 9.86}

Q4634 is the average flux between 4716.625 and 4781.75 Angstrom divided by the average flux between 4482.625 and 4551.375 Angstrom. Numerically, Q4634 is 1.06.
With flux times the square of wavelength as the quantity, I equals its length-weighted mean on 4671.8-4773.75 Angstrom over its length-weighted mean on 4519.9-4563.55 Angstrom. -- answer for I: 1.2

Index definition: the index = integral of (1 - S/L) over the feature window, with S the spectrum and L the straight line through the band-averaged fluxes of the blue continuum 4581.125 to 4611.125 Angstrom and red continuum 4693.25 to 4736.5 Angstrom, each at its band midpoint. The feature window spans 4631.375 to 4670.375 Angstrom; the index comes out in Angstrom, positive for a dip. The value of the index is 0.7 Angstrom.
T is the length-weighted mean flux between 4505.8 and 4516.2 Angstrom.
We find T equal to 9.53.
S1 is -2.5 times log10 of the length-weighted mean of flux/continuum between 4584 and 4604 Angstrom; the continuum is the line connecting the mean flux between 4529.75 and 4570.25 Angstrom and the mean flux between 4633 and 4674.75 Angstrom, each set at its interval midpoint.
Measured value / -0.04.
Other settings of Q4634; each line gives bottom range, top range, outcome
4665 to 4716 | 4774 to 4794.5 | 0.97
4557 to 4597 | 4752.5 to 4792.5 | 0.96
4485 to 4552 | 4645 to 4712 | 1.04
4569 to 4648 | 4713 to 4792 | 0.99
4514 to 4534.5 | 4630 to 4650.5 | 1.11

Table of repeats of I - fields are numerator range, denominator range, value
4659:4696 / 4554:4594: 1.06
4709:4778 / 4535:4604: 1.10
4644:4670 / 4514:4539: 1.14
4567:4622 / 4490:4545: 1.09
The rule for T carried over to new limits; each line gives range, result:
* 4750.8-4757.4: 8.99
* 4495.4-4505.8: 9.49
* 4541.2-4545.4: 9.19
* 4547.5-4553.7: 8.81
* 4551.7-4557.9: 8.41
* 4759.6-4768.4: 8.83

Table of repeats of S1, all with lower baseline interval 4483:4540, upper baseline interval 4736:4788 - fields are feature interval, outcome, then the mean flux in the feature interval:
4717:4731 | -0.04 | 9.79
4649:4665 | -0.02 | 9.46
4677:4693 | -0.06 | 9.86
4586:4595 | -0.06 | 9.79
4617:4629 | -0.04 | 9.6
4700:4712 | 0.07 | 8.82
